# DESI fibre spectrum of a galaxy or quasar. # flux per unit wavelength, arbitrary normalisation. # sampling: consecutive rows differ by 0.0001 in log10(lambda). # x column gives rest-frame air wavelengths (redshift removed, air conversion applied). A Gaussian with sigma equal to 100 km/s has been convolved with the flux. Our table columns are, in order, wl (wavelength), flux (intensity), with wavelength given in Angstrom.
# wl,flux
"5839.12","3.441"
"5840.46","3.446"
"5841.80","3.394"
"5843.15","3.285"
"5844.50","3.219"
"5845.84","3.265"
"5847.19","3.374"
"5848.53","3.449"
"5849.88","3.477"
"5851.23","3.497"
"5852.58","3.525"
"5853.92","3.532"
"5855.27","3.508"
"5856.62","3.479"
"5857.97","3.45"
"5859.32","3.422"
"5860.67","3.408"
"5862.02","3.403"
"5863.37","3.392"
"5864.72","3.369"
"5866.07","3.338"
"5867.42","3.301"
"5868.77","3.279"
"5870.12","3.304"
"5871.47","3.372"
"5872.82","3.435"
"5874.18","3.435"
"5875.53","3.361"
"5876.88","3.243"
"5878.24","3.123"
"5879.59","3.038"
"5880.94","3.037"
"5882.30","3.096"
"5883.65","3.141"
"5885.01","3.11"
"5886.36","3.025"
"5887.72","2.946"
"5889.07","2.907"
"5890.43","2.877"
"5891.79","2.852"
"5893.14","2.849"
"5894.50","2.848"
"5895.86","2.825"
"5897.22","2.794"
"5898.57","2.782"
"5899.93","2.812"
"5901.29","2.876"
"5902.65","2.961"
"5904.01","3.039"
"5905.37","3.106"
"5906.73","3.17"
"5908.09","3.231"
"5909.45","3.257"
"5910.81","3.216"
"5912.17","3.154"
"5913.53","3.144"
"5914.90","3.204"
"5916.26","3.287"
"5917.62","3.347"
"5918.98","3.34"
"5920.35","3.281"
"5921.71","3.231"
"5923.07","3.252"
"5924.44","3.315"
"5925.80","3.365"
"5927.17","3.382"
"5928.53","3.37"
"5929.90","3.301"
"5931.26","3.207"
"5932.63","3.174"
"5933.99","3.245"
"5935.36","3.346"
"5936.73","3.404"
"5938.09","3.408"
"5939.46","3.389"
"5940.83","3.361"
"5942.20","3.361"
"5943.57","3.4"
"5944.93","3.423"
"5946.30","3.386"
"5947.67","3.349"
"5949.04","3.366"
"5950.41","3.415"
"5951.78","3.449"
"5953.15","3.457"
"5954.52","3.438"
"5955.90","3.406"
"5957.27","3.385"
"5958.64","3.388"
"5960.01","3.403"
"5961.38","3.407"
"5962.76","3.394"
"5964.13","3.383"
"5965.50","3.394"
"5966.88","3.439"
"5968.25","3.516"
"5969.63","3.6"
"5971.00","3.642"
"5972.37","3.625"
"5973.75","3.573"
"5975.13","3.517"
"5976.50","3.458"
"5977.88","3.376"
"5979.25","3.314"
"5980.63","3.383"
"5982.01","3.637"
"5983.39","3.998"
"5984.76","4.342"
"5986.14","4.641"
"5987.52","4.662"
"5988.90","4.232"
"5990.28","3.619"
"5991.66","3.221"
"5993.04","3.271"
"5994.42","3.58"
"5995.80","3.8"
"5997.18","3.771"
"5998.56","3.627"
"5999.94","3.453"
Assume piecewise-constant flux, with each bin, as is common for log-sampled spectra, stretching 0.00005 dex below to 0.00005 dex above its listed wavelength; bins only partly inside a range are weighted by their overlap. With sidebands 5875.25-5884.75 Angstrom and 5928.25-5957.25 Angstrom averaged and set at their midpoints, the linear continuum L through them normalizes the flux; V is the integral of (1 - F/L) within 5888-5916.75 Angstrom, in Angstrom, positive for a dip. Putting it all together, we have 1.9 Angstrom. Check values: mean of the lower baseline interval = 3.14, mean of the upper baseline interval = 3.36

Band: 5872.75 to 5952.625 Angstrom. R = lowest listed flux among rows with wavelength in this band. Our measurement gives 2.782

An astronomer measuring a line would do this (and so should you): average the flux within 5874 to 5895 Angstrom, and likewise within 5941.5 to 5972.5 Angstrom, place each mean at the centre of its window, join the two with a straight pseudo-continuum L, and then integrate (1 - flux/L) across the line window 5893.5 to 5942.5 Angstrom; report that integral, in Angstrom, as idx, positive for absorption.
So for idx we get 0.7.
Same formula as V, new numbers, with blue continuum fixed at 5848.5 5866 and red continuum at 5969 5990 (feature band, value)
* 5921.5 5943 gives 2.00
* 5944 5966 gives 1.92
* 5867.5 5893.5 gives 2.81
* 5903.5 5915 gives 1.37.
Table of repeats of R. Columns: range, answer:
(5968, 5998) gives 3.221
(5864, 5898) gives 2.794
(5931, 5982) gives 3.174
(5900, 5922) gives 2.876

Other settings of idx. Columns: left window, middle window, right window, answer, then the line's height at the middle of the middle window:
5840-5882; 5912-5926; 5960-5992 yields 0.99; 3.51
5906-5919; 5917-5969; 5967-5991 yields 1.60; 3.48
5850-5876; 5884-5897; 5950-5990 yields 2.06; 3.47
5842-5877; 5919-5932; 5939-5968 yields 0.37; 3.4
